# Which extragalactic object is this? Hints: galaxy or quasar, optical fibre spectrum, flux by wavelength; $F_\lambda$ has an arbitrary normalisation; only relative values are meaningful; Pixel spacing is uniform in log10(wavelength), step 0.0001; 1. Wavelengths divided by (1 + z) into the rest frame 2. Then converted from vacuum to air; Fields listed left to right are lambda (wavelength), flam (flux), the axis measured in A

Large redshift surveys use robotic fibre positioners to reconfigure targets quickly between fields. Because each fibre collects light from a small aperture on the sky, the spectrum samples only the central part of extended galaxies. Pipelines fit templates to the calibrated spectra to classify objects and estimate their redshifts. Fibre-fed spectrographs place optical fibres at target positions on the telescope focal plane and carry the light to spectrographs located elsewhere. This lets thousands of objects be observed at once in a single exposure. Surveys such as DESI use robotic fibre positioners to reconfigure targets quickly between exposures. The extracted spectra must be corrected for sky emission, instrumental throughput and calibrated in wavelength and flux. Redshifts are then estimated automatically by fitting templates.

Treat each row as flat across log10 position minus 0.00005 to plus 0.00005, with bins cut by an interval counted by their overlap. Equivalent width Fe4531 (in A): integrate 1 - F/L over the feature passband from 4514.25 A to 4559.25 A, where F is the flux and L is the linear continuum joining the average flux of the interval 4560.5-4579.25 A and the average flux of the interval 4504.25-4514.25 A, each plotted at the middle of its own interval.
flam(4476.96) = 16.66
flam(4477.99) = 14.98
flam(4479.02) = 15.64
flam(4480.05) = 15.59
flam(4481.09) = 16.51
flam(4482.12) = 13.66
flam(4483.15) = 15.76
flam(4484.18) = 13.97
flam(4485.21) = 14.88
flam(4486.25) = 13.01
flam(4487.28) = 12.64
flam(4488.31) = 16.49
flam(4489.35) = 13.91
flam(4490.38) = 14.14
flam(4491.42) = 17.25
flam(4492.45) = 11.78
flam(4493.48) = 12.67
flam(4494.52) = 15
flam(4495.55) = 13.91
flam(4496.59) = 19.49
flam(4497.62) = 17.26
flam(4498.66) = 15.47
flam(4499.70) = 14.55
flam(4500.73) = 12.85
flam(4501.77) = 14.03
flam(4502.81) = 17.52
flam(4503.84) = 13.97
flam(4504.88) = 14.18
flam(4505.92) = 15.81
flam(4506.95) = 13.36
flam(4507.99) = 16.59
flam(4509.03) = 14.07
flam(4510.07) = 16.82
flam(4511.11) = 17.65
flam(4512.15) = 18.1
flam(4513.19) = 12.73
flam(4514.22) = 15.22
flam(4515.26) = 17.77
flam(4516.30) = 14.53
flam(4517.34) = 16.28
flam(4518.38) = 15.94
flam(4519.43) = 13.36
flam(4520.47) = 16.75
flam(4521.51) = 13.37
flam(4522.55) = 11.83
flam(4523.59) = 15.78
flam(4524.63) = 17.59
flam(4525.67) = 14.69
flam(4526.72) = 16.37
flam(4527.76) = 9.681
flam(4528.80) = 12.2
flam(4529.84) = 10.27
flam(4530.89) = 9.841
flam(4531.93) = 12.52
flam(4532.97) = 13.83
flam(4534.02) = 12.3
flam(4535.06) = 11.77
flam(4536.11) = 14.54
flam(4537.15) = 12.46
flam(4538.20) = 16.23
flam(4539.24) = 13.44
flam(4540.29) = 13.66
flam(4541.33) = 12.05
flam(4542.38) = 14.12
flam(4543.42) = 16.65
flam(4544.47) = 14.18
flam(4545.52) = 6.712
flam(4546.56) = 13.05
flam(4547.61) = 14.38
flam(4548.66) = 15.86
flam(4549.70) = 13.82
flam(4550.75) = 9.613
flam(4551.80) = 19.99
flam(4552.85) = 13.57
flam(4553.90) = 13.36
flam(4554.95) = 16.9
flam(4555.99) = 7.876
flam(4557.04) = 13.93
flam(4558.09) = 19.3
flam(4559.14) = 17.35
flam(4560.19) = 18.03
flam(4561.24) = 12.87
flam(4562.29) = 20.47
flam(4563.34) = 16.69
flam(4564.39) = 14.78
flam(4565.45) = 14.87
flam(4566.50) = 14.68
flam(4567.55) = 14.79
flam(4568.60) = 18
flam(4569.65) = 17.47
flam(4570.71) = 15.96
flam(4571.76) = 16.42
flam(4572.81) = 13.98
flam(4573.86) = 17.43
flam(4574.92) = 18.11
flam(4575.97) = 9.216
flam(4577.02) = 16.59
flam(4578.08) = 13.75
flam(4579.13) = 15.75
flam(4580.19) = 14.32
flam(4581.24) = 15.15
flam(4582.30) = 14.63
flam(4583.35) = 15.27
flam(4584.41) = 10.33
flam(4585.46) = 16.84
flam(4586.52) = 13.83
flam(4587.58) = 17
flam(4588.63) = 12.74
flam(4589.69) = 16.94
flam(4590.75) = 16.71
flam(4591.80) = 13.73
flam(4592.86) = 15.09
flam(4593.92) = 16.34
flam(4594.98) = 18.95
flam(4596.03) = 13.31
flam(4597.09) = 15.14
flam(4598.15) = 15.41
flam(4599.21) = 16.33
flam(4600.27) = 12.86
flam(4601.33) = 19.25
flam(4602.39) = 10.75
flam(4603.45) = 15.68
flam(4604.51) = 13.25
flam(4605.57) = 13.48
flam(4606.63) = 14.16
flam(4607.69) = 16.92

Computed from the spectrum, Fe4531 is 4.7 A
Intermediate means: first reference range 15.5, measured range 13.9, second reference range 15.7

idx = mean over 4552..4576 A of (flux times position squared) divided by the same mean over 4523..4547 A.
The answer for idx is 1.20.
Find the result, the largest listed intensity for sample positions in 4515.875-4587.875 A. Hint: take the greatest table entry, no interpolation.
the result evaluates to 20.47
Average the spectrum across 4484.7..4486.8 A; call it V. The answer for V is 13.9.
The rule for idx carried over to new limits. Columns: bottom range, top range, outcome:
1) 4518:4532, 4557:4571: 1.23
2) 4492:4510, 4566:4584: 1.06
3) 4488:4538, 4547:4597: 1.08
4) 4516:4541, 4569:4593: 1.13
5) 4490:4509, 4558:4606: 1.07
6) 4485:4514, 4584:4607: 1.04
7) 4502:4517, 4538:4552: 0.89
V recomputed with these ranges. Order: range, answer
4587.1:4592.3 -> 15.4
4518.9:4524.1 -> 14.2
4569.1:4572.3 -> 16.6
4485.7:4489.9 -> 14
